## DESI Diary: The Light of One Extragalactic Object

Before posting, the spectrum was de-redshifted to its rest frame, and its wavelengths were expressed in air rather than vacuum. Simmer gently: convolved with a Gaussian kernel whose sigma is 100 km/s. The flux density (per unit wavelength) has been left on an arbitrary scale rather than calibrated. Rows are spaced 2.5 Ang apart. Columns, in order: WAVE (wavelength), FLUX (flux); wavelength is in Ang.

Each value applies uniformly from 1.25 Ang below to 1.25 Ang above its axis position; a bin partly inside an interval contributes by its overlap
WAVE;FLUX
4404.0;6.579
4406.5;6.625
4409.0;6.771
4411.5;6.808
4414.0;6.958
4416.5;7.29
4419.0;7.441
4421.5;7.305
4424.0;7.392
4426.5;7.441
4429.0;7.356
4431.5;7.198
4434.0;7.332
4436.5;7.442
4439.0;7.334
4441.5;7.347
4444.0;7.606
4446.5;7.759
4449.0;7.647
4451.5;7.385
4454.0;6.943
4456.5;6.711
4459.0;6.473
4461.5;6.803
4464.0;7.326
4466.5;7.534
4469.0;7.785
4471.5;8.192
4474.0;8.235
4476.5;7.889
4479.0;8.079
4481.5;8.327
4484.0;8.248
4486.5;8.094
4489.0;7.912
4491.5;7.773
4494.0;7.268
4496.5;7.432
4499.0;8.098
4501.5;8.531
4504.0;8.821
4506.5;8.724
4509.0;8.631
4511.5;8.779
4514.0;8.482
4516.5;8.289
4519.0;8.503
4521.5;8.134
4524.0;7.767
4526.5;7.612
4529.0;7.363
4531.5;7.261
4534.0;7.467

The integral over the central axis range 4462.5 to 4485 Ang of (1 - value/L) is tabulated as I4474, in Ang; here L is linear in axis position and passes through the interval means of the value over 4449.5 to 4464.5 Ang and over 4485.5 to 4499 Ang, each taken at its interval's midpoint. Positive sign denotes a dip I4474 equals -1.89 Ang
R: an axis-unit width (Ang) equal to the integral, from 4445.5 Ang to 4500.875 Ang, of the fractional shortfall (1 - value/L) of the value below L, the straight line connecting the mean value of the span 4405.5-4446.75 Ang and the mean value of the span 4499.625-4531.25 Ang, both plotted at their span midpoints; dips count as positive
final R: 1.0 Ang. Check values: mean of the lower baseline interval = 7.25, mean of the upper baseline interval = 8.27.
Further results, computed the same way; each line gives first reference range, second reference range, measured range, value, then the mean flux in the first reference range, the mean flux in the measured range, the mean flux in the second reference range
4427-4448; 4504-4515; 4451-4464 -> 1.5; 7.43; 6.88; 8.68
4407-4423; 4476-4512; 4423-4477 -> 1.1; 7.08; 7.41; 8.17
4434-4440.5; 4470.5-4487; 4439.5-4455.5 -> 0.3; 7.38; 7.43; 8.15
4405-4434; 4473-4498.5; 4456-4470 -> 1.0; 7.15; 7.11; 7.93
